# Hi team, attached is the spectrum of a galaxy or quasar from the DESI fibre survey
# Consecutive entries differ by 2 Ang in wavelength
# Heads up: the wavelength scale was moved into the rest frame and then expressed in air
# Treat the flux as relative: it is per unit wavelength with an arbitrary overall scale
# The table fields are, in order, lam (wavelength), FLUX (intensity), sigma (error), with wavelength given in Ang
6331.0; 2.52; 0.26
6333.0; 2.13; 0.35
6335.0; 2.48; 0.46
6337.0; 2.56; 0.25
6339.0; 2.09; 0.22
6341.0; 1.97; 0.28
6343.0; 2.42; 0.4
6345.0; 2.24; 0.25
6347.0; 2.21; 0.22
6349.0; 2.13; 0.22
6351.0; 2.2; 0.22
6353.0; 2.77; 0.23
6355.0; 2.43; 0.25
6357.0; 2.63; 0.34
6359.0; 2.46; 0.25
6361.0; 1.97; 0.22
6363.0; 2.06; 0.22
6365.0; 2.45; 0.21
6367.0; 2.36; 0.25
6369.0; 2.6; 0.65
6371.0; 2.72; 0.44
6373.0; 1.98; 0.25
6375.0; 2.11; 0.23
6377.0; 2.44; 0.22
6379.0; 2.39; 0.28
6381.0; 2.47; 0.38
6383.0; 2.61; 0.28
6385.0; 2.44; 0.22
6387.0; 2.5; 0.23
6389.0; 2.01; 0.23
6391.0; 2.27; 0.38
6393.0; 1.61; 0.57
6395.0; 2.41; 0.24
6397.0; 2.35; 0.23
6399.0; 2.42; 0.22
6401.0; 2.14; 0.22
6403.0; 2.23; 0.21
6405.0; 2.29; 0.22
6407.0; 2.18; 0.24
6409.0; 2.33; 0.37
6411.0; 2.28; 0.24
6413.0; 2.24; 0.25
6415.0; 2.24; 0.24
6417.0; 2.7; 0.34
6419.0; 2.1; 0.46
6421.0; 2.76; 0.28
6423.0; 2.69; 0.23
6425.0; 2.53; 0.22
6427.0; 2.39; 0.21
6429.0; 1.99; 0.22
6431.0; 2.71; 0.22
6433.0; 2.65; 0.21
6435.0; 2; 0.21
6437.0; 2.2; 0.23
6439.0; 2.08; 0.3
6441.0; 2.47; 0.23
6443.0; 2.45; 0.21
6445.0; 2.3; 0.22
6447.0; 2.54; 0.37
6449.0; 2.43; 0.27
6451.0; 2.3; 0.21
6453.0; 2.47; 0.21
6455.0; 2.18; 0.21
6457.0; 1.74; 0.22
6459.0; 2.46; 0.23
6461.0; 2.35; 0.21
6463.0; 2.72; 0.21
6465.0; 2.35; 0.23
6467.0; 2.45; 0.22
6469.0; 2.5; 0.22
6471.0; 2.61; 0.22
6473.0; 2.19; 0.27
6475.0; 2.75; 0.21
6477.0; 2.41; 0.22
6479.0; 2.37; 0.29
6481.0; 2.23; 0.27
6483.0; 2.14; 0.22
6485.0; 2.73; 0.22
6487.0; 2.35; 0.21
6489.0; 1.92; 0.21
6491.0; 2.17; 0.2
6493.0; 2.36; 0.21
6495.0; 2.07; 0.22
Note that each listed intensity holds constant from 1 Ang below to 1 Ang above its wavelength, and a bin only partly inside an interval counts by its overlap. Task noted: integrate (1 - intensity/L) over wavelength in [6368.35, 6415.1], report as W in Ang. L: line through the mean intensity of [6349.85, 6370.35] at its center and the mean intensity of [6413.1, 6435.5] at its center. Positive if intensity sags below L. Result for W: 2.20 Ang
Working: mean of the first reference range 2.4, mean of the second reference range 2.43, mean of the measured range 2.3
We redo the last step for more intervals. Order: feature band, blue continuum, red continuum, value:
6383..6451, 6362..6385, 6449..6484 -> 1.18 Ang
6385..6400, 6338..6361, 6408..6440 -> 0.66 Ang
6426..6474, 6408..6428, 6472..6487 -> 1.13 Ang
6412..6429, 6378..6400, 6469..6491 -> -0.69 Ang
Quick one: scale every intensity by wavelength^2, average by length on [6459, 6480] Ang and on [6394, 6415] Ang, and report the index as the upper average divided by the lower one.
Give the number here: 1.10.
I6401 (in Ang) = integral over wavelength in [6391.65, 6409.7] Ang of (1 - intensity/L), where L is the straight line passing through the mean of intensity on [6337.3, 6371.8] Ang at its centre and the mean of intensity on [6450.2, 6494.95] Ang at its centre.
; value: 0.96 Ang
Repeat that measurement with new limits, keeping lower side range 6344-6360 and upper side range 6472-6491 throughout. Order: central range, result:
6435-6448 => 0.2 Ang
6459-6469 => -0.6 Ang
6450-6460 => 0.5 Ang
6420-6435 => -0.9 Ang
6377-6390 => -0.2 Ang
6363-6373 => -0.2 Ang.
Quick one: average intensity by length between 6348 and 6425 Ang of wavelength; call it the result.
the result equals 2.34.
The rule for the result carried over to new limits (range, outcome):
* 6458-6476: 2.49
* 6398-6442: 2.35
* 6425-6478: 2.38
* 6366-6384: 2.41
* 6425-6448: 2.35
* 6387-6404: 2.2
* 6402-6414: 2.26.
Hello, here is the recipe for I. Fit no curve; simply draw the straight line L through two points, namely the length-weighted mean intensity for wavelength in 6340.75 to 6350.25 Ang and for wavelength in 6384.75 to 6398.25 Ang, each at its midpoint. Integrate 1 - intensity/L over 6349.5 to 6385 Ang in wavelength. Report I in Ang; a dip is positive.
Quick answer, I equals -2.8 Ang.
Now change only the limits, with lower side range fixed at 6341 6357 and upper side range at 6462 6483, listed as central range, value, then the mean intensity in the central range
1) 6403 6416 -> 0.7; 2.26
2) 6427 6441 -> 0.7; 2.29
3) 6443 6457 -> 0.5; 2.33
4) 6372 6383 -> 0.3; 2.31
